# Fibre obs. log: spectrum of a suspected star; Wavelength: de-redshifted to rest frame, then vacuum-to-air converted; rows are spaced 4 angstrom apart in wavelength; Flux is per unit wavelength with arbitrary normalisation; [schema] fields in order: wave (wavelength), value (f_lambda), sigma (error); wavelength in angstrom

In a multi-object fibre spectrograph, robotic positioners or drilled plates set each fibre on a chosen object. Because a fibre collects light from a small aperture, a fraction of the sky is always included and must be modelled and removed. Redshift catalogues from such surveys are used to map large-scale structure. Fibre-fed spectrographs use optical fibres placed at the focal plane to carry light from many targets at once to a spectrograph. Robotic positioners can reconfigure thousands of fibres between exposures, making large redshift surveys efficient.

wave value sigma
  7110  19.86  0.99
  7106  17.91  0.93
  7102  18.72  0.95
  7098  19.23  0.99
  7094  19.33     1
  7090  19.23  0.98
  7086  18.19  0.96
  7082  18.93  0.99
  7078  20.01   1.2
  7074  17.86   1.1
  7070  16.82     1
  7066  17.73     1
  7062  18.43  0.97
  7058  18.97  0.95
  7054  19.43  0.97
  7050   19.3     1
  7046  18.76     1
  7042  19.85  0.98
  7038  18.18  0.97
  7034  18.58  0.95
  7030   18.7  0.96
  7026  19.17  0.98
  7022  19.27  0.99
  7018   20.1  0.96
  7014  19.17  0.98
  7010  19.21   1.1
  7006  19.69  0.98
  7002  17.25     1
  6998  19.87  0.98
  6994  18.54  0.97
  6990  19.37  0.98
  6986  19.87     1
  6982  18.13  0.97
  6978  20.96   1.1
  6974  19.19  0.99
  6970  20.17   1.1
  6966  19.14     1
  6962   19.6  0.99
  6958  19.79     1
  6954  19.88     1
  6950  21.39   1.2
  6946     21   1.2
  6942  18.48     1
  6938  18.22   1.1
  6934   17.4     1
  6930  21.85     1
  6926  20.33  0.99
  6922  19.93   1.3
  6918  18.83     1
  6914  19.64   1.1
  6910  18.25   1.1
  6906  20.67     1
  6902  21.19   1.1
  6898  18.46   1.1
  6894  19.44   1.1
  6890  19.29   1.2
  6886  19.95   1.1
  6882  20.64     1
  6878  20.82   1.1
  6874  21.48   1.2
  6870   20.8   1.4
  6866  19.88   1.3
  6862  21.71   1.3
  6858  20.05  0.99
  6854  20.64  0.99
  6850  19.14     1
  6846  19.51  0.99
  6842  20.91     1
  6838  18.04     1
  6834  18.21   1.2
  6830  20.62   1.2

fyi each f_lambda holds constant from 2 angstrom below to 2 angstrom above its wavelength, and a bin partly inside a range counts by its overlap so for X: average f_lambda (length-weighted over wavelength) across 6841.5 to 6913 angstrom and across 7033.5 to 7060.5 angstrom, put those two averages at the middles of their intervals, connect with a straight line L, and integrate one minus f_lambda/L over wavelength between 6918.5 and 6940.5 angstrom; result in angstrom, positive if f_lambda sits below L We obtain 0.4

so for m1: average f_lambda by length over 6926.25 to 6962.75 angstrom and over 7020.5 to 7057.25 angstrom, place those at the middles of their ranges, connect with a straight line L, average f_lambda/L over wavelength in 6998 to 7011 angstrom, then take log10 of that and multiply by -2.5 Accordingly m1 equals 0.02 mag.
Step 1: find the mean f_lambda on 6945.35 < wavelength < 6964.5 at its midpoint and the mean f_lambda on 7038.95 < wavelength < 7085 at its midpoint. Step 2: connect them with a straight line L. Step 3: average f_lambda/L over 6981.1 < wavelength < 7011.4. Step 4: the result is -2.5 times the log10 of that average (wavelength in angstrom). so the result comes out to 0.04 mag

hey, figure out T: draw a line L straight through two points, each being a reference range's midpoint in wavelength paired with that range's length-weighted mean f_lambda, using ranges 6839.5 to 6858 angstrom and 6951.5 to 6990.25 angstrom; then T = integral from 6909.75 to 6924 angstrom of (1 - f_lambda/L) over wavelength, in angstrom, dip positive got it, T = 0.4 angstrom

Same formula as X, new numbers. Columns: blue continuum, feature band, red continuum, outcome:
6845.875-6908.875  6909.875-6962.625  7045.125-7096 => 0.24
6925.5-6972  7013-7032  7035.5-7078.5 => -0.31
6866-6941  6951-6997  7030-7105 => -0.48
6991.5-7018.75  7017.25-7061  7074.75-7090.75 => -0.09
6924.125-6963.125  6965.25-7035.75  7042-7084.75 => 0.06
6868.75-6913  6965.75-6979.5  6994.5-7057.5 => -0.31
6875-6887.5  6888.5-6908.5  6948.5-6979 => 0.64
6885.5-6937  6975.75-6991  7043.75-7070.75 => -0.40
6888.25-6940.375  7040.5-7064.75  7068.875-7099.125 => -0.24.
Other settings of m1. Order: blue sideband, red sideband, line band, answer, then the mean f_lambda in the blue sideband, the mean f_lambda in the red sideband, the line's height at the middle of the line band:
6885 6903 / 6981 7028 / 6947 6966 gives -0.042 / 19.6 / 19.2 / 19.3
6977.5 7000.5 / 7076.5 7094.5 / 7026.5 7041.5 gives 0.030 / 19.3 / 19.1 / 19.2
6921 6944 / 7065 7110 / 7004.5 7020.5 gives -0.032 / 19.3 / 18.6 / 19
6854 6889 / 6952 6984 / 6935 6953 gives 0.012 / 20.6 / 19.6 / 19.9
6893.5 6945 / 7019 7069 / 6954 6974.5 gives -0.022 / 19.5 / 18.8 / 19.2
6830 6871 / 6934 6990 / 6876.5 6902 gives -0.004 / 19.9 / 19.6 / 19.8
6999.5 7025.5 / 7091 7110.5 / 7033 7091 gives 0.021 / 19.1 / 19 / 19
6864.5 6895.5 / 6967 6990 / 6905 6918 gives 0.042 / 20.3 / 19.6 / 20.1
